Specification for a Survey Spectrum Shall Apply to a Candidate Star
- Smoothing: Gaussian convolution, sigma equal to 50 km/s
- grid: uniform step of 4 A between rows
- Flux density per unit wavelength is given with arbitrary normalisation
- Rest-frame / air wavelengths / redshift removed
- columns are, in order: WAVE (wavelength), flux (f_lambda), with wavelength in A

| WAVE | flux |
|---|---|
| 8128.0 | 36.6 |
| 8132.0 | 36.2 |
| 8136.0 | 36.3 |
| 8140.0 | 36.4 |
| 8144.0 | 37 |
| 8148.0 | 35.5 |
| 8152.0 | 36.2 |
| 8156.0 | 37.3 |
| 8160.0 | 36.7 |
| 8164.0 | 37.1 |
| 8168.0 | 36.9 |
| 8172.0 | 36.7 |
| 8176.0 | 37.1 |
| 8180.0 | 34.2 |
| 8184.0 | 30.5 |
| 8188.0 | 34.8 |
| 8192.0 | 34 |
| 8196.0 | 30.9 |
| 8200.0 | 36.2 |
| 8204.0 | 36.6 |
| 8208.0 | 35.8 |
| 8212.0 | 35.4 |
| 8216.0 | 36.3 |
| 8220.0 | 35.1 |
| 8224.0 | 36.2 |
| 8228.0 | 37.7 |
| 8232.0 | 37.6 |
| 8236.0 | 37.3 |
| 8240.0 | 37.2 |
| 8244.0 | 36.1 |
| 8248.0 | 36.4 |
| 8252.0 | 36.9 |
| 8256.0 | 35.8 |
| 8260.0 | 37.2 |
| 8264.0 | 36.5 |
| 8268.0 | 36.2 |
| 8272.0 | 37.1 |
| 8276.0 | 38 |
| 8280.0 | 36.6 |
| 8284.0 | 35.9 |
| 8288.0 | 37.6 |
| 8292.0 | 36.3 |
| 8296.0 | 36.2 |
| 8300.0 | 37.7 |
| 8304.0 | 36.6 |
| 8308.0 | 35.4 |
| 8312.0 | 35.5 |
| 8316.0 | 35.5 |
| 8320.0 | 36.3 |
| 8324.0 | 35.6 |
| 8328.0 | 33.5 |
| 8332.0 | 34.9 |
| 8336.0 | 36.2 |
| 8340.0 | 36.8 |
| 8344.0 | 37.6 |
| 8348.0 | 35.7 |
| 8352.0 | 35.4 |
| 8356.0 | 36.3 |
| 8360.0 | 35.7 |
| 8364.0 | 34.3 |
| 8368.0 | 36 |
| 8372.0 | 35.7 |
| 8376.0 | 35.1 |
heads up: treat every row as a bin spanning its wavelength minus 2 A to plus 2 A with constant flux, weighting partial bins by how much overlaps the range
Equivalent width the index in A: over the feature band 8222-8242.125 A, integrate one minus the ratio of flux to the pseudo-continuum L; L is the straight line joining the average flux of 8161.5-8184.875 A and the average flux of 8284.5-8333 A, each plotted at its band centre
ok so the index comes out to -0.8 A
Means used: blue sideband 35.7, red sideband 35.9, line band 37.2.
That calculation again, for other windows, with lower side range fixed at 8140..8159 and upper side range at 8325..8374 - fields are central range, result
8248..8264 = -0.2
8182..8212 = 1.7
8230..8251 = -0.5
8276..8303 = -0.7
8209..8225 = 0.2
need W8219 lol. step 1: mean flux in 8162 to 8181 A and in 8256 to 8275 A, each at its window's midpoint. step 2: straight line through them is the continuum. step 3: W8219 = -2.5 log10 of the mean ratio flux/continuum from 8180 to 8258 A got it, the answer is 0.03 mag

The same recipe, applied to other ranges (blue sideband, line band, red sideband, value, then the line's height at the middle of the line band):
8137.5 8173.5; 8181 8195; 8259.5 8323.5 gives 0.112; 36.6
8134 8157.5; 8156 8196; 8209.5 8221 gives 0.027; 36.1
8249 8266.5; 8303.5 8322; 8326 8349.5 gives 0.007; 36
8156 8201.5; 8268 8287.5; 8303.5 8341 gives -0.044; 35.4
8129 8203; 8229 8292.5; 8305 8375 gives -0.036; 35.6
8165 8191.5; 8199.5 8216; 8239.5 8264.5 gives -0.011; 35.7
